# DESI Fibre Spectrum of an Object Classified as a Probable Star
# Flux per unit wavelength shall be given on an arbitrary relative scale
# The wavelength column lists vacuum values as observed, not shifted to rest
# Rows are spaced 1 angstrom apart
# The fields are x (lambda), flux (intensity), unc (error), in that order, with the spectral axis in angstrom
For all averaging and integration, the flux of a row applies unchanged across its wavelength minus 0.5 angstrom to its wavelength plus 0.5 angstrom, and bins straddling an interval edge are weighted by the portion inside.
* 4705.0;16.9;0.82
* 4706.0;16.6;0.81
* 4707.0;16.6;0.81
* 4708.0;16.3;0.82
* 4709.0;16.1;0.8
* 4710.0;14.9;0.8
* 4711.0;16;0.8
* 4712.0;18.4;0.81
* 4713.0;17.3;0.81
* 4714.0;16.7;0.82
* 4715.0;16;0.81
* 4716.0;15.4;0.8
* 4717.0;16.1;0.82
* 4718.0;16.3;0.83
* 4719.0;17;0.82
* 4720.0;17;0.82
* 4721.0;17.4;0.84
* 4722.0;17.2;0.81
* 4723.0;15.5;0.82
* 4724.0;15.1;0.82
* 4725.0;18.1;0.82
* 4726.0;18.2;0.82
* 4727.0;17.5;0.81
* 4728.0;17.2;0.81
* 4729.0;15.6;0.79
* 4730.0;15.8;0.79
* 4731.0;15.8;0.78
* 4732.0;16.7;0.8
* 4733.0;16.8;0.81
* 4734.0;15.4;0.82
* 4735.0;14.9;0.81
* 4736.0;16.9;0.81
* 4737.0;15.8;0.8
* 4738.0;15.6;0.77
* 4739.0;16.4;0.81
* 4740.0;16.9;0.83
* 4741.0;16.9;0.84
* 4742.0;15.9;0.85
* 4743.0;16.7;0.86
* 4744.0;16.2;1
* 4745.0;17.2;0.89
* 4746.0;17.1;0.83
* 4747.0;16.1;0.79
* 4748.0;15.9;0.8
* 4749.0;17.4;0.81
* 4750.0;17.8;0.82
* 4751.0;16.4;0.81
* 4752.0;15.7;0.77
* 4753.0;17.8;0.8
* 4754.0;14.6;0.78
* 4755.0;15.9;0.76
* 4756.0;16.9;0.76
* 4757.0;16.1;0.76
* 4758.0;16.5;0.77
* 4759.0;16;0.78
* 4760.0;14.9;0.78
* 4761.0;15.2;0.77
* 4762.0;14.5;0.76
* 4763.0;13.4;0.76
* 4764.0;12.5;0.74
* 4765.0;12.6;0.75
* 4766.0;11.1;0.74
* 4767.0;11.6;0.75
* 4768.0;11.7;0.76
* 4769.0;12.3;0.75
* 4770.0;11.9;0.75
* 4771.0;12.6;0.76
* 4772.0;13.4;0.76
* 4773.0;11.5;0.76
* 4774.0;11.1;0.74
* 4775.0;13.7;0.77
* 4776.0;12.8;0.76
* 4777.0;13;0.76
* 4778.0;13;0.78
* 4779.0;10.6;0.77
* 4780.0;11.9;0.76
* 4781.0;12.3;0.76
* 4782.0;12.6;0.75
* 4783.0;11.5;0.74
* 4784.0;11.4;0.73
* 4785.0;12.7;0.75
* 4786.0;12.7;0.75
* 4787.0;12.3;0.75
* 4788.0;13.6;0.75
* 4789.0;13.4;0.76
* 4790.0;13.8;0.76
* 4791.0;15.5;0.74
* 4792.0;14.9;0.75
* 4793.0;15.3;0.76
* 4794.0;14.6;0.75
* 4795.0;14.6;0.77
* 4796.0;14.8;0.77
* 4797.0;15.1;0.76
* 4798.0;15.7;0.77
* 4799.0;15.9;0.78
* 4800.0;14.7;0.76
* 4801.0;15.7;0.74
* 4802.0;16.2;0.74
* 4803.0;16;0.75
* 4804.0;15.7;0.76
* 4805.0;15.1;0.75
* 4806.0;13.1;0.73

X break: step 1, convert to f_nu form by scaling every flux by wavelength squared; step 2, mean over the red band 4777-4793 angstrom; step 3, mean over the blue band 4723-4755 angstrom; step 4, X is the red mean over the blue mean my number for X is 0.80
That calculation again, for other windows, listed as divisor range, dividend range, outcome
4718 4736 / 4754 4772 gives 0.85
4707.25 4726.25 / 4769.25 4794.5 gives 0.80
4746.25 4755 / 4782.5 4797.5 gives 0.85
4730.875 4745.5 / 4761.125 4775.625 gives 0.78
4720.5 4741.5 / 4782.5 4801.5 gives 0.88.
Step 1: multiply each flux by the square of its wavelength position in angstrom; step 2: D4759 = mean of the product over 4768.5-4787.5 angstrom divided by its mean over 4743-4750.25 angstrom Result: 0.74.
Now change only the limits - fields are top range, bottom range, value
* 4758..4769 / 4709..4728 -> 0.82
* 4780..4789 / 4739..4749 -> 0.76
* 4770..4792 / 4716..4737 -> 0.79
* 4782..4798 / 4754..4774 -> 1.02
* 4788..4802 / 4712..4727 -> 0.92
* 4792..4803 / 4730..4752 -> 0.95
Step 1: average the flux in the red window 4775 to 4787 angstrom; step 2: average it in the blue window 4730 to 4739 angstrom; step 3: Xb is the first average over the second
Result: 0.77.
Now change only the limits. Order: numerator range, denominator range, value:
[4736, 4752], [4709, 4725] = 1.00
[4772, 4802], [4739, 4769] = 0.88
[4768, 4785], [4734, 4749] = 0.75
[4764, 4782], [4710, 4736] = 0.74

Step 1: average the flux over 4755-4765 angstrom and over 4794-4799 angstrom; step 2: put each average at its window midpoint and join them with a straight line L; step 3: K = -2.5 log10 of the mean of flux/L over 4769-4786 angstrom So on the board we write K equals 0.22 mag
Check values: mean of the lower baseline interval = 15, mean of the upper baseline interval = 15.1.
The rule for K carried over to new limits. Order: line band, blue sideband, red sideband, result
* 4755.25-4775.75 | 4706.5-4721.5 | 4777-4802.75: 0.092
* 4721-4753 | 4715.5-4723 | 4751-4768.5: -0.056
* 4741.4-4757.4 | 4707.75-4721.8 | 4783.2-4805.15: -0.058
